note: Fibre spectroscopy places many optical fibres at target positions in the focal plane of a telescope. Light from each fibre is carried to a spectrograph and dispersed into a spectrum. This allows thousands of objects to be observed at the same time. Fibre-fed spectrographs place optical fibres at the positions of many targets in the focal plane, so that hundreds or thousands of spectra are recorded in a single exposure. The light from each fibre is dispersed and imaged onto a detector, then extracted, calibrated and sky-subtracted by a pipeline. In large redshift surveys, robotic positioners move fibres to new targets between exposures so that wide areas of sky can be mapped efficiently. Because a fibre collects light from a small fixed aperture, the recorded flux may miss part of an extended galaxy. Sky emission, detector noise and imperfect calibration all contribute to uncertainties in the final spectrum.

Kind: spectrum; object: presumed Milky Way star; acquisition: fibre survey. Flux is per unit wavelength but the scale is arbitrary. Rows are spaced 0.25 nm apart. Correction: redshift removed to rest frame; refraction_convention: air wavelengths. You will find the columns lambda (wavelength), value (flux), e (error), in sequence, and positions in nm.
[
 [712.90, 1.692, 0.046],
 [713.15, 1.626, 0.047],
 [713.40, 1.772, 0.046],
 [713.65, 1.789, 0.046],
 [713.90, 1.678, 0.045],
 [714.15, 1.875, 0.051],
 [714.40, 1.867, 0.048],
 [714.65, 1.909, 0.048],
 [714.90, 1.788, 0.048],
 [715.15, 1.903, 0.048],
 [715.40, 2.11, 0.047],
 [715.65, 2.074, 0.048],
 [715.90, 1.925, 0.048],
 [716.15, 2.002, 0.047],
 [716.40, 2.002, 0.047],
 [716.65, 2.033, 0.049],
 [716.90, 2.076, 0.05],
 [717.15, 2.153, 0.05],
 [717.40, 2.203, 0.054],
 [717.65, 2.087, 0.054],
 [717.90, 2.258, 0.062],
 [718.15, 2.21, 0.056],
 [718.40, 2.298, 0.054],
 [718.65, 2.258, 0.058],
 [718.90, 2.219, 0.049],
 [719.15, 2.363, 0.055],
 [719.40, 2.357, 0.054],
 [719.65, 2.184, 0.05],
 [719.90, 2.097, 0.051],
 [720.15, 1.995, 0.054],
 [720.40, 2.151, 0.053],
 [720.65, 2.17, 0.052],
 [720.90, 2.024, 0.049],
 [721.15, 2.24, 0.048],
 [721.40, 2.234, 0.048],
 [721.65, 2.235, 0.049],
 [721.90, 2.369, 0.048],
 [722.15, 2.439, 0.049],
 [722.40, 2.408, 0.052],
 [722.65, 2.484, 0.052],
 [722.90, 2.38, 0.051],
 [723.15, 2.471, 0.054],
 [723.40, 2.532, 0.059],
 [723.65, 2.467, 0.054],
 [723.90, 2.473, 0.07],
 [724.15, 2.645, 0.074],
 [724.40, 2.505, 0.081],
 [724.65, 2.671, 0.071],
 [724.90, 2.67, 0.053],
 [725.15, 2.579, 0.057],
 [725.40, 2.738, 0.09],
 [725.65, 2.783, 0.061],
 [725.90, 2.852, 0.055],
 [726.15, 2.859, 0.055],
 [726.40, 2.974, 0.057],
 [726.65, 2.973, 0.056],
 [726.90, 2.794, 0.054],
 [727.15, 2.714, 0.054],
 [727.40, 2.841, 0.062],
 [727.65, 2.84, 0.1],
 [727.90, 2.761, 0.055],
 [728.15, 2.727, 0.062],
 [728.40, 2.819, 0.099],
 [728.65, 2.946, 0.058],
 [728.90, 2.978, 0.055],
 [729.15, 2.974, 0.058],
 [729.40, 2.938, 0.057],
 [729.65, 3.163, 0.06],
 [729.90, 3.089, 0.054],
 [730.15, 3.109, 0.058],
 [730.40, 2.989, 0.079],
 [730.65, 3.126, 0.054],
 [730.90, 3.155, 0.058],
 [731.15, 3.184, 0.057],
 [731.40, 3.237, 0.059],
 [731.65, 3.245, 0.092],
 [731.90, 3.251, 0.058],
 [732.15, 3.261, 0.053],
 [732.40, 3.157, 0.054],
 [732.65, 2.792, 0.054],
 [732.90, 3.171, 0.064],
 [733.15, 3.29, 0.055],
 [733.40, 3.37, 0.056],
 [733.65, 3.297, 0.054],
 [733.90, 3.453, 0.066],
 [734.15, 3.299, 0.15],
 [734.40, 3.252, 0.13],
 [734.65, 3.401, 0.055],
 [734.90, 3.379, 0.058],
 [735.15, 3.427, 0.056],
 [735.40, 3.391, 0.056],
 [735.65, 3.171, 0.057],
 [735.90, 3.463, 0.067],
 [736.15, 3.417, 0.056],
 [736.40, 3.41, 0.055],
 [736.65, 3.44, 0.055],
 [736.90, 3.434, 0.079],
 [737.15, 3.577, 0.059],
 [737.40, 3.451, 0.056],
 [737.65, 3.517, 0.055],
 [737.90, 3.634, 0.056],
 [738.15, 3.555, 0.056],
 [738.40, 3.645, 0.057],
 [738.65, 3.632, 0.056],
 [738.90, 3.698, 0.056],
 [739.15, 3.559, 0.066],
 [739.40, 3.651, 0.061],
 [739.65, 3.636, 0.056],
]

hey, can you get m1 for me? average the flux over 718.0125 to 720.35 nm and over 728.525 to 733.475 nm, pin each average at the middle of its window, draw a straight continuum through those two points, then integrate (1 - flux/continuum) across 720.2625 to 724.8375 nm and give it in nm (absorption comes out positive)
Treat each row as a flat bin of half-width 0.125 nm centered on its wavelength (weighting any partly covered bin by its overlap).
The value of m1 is 0.17 nm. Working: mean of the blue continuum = 2.22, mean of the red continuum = 3.12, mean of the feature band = 2.39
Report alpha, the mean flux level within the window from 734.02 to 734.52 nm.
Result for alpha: 3.28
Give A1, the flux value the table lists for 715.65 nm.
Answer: 2.074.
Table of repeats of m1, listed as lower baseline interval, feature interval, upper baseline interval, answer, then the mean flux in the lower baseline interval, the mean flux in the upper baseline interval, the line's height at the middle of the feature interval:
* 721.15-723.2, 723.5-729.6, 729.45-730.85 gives -0.031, 2.37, 3.09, 2.76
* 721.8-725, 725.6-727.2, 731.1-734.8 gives -0.073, 2.5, 3.25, 2.73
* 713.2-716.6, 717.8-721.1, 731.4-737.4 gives 0.038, 1.9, 3.32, 2.23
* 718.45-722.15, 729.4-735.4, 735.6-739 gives -0.161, 2.22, 3.51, 3.14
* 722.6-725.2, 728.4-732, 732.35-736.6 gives -0.111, 2.53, 3.31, 2.99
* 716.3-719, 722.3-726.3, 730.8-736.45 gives 0.049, 2.16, 3.28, 2.63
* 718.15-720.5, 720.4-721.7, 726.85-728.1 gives 0.089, 2.21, 2.79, 2.34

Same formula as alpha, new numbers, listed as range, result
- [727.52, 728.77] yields 2.82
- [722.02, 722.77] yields 2.44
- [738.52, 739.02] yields 3.66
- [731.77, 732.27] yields 3.26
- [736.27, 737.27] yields 3.46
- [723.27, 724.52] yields 2.52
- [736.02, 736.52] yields 3.41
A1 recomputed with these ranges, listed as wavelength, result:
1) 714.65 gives 1.909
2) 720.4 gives 2.151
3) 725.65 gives 2.783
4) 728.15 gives 2.727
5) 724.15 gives 2.645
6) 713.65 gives 1.789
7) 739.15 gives 3.559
